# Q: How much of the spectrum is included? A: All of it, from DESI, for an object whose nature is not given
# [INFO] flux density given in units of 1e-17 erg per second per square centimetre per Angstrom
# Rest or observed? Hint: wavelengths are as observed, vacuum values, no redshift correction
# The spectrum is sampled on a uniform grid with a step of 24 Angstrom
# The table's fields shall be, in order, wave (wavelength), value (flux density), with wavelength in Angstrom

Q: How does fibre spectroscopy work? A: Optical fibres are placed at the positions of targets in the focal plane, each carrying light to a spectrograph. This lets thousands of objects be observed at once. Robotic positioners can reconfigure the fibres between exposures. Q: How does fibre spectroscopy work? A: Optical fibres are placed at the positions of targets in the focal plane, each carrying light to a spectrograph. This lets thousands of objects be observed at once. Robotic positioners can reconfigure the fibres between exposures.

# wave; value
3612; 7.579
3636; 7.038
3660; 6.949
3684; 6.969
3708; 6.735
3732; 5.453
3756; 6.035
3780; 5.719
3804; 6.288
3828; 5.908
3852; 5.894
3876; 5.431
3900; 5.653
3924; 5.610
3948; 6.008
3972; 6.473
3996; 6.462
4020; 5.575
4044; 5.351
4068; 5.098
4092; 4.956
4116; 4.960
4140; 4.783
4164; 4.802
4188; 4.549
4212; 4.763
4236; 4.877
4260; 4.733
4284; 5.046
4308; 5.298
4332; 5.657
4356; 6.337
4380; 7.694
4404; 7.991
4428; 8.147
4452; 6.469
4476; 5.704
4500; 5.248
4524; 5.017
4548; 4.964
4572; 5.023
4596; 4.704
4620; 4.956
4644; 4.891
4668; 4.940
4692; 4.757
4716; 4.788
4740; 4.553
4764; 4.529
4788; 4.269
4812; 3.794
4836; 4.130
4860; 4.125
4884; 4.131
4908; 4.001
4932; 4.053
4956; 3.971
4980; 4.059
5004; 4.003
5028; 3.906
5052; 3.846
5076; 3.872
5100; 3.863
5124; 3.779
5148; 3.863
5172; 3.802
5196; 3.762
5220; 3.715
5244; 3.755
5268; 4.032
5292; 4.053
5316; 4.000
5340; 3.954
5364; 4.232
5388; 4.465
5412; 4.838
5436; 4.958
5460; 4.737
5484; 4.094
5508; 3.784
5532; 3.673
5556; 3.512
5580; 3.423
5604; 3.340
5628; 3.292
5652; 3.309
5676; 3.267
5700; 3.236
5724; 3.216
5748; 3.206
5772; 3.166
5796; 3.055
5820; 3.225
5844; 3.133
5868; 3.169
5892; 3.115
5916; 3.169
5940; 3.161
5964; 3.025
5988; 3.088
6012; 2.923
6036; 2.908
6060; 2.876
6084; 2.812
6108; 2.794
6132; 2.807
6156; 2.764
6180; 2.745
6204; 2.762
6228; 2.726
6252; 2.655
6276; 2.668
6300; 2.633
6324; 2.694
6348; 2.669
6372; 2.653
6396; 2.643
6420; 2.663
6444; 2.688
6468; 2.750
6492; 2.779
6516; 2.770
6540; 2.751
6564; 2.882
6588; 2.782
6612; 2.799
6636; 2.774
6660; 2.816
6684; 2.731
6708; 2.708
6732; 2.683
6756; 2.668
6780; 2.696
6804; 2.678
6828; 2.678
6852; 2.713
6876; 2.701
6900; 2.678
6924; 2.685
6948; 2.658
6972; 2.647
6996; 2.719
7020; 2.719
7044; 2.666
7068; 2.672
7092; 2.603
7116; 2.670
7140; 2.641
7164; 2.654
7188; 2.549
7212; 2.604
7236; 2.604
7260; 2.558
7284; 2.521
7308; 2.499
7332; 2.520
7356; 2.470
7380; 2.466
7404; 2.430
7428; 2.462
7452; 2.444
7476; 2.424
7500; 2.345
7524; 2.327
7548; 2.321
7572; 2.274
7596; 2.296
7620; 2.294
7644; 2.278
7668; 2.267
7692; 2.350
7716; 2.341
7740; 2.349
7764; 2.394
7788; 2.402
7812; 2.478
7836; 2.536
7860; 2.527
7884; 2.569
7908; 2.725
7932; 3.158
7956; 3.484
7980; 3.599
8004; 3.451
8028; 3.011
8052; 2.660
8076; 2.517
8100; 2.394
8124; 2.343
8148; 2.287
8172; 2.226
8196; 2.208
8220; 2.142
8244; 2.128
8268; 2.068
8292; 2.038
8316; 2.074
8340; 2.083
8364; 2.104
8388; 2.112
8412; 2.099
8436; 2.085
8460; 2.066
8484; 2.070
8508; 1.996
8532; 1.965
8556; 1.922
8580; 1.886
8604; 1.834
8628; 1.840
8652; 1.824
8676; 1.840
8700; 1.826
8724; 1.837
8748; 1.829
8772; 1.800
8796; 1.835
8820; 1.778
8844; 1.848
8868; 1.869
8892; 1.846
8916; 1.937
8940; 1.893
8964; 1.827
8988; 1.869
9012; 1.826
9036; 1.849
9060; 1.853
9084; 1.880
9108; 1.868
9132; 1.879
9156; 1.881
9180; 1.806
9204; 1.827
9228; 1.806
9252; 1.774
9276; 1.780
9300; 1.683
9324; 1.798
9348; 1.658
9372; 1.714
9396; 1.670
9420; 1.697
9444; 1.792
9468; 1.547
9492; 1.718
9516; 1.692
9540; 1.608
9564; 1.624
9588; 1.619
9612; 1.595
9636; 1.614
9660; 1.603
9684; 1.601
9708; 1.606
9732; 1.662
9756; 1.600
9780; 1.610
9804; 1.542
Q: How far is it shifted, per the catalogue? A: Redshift 1.850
